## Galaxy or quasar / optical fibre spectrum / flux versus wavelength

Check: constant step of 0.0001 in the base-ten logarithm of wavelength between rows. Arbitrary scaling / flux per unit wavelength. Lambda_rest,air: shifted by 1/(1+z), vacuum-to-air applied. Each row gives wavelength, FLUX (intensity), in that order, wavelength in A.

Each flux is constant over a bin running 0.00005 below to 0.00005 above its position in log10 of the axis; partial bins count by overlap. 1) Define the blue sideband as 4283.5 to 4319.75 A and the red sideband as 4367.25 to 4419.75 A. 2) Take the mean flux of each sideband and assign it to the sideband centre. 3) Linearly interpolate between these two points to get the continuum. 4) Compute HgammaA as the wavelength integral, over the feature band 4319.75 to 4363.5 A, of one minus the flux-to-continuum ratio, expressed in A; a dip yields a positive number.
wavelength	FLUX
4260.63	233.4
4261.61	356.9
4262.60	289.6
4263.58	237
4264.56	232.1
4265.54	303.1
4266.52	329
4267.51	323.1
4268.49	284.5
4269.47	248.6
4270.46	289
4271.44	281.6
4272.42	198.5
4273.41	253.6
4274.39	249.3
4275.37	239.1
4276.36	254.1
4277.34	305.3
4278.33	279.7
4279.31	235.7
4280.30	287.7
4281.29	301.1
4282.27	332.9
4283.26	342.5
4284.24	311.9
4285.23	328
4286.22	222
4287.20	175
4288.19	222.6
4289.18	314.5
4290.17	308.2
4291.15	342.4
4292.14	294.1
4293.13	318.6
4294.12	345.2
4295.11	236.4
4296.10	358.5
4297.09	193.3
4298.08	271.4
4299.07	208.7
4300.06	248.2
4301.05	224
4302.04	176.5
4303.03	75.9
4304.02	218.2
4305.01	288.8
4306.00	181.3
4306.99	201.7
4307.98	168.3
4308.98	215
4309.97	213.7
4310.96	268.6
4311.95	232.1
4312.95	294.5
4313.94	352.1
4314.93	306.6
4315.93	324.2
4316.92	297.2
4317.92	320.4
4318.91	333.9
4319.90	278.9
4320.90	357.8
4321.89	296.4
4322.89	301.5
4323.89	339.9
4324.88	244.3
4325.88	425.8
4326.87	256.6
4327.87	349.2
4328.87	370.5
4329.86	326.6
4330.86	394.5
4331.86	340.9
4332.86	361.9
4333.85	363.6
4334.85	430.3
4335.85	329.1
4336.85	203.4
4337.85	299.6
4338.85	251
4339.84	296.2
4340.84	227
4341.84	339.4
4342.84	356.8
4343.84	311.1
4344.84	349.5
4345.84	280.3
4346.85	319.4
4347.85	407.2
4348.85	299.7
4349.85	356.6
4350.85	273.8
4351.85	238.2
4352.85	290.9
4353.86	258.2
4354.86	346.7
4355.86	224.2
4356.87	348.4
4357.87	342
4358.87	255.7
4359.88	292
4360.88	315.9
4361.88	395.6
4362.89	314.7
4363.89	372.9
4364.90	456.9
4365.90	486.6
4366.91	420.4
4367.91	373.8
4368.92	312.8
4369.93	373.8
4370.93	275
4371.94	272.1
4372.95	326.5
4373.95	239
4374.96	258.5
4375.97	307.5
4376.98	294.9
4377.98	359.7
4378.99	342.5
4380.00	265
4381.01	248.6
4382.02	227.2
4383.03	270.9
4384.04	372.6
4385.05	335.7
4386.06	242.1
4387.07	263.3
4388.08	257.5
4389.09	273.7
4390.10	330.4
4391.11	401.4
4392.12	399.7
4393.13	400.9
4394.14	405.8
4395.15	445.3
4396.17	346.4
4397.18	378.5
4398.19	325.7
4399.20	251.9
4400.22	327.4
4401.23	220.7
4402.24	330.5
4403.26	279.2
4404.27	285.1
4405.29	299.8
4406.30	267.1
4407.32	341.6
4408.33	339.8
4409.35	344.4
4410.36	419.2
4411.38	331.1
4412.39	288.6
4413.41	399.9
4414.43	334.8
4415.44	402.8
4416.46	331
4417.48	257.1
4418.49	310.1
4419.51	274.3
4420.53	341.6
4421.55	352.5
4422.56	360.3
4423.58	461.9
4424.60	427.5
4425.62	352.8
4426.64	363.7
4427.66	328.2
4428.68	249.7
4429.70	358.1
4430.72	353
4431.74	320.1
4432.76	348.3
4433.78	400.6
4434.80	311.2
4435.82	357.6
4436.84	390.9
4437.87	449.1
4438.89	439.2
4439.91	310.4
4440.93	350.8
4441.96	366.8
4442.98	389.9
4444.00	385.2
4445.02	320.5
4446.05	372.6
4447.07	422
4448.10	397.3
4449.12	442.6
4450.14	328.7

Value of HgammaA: -4.8 A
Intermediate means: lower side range 262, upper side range 319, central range 318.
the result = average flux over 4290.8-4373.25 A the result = 303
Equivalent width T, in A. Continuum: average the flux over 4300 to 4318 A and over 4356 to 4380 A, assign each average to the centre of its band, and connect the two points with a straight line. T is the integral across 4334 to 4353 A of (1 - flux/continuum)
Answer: -1.0 A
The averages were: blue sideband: 241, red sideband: 333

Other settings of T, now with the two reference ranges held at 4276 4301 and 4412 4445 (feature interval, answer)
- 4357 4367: -1.3 A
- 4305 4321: 1.3 A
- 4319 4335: -1.9 A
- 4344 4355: 0.1 A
